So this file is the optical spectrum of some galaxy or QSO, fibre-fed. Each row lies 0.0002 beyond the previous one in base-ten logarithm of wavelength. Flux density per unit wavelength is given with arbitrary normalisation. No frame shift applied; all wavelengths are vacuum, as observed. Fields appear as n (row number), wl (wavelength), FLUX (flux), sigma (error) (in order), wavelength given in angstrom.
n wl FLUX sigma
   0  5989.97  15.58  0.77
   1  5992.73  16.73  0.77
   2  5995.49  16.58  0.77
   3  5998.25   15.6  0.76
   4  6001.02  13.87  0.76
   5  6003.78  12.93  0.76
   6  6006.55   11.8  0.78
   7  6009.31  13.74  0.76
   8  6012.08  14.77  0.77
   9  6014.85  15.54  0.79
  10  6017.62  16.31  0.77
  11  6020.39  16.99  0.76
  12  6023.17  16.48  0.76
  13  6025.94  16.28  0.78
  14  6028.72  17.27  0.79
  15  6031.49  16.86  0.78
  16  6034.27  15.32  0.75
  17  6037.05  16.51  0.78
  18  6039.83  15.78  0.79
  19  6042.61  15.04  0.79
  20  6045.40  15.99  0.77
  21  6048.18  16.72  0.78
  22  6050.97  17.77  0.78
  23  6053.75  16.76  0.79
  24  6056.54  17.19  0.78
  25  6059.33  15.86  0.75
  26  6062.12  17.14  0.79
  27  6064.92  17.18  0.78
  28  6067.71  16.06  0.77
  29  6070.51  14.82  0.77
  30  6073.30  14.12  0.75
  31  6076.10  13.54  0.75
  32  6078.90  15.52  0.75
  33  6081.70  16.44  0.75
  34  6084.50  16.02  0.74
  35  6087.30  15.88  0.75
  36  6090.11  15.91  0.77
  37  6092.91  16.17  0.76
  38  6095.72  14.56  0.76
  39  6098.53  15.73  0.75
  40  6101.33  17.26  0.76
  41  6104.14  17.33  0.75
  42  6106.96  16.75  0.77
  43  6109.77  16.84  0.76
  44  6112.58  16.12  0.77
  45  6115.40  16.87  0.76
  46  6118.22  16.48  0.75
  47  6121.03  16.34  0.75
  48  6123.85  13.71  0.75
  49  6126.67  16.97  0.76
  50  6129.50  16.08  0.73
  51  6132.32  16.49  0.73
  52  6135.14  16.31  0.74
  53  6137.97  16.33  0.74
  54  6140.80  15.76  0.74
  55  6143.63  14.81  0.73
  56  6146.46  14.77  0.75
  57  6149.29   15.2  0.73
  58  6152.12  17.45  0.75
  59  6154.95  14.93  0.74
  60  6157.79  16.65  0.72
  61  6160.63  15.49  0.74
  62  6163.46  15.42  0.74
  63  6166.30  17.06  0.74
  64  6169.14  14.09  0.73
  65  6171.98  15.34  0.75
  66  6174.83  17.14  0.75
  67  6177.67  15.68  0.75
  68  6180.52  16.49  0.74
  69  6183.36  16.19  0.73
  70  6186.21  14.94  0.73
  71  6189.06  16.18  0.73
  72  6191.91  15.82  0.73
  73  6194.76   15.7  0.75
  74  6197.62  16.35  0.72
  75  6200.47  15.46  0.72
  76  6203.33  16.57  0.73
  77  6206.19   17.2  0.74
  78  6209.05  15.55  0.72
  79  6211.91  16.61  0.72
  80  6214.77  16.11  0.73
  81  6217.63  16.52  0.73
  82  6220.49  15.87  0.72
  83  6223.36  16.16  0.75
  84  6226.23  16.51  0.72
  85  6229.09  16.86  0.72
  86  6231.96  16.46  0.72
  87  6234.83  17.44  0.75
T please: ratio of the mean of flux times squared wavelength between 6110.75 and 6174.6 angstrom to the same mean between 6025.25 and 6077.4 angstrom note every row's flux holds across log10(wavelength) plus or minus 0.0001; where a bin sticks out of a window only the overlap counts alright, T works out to 1.02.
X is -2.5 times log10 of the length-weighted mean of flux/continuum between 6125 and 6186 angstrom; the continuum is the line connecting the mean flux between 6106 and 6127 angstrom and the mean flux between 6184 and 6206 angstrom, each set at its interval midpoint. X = 0.01 mag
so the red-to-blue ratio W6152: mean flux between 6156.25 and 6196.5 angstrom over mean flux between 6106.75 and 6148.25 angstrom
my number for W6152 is 1.0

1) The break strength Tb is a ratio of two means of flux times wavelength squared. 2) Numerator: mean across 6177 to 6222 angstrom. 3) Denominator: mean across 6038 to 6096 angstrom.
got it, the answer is 1.05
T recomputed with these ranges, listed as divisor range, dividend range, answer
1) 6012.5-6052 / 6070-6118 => 1.00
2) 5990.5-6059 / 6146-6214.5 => 1.06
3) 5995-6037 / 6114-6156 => 1.08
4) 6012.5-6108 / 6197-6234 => 1.07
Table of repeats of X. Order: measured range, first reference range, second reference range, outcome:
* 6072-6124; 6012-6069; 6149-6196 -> 0.02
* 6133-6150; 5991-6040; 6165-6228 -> 0.02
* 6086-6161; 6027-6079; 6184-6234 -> 0.01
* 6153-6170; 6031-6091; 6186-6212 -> 0.02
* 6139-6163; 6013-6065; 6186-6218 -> 0.04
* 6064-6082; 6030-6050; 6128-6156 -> 0.05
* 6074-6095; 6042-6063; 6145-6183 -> 0.06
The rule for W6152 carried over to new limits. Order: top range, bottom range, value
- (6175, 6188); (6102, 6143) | 0.98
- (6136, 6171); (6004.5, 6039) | 1.00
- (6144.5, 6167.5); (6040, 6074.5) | 0.98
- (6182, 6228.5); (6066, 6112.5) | 1.02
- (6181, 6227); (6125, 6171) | 1.02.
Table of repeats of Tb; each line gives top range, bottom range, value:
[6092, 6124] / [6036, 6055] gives 1.02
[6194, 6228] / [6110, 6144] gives 1.04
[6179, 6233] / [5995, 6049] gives 1.11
